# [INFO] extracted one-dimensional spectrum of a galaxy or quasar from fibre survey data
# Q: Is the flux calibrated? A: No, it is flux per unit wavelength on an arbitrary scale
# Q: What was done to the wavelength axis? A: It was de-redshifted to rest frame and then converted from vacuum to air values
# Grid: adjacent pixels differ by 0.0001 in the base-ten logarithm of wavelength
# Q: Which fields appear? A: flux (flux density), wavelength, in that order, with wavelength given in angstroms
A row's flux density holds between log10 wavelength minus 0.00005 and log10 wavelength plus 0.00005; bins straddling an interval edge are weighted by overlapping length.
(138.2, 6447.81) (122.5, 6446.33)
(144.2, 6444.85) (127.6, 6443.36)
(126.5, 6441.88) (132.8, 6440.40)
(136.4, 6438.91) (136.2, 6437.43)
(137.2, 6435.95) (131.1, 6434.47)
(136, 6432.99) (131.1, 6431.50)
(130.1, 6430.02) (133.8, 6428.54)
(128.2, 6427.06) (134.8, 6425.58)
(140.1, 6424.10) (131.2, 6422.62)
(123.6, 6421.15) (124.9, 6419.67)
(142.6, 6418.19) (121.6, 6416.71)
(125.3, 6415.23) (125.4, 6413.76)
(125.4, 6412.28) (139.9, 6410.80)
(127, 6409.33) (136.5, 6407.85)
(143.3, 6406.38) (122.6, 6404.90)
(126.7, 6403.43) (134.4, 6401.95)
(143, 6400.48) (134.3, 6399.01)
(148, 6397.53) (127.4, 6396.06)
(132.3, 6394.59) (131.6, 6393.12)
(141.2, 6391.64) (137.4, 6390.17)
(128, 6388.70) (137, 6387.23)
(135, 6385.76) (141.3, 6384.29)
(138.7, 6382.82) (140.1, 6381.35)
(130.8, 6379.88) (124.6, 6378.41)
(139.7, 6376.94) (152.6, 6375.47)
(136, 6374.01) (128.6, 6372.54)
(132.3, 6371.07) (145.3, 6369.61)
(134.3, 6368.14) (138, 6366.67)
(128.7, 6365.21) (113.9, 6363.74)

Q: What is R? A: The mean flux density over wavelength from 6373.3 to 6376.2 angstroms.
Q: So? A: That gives 145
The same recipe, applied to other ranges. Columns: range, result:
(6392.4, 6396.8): 131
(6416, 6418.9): 132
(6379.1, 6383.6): 136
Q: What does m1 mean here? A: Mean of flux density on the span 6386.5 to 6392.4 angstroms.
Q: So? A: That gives 136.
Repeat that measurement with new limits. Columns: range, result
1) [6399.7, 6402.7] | 139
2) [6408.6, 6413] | 131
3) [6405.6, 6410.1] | 136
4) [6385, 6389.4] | 133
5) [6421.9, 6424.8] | 136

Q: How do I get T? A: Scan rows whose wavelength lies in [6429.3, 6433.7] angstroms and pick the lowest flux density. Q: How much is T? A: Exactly 130.1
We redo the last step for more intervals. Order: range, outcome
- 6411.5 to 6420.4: 121.6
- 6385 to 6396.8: 127.4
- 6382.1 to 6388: 135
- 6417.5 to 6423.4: 123.6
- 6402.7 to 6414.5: 122.6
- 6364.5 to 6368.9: 128.7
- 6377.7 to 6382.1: 124.6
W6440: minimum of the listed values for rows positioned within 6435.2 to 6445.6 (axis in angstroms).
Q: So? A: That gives 126.5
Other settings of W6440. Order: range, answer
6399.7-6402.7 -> 134.4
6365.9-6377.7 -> 128.6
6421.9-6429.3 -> 128.2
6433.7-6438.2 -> 131.1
